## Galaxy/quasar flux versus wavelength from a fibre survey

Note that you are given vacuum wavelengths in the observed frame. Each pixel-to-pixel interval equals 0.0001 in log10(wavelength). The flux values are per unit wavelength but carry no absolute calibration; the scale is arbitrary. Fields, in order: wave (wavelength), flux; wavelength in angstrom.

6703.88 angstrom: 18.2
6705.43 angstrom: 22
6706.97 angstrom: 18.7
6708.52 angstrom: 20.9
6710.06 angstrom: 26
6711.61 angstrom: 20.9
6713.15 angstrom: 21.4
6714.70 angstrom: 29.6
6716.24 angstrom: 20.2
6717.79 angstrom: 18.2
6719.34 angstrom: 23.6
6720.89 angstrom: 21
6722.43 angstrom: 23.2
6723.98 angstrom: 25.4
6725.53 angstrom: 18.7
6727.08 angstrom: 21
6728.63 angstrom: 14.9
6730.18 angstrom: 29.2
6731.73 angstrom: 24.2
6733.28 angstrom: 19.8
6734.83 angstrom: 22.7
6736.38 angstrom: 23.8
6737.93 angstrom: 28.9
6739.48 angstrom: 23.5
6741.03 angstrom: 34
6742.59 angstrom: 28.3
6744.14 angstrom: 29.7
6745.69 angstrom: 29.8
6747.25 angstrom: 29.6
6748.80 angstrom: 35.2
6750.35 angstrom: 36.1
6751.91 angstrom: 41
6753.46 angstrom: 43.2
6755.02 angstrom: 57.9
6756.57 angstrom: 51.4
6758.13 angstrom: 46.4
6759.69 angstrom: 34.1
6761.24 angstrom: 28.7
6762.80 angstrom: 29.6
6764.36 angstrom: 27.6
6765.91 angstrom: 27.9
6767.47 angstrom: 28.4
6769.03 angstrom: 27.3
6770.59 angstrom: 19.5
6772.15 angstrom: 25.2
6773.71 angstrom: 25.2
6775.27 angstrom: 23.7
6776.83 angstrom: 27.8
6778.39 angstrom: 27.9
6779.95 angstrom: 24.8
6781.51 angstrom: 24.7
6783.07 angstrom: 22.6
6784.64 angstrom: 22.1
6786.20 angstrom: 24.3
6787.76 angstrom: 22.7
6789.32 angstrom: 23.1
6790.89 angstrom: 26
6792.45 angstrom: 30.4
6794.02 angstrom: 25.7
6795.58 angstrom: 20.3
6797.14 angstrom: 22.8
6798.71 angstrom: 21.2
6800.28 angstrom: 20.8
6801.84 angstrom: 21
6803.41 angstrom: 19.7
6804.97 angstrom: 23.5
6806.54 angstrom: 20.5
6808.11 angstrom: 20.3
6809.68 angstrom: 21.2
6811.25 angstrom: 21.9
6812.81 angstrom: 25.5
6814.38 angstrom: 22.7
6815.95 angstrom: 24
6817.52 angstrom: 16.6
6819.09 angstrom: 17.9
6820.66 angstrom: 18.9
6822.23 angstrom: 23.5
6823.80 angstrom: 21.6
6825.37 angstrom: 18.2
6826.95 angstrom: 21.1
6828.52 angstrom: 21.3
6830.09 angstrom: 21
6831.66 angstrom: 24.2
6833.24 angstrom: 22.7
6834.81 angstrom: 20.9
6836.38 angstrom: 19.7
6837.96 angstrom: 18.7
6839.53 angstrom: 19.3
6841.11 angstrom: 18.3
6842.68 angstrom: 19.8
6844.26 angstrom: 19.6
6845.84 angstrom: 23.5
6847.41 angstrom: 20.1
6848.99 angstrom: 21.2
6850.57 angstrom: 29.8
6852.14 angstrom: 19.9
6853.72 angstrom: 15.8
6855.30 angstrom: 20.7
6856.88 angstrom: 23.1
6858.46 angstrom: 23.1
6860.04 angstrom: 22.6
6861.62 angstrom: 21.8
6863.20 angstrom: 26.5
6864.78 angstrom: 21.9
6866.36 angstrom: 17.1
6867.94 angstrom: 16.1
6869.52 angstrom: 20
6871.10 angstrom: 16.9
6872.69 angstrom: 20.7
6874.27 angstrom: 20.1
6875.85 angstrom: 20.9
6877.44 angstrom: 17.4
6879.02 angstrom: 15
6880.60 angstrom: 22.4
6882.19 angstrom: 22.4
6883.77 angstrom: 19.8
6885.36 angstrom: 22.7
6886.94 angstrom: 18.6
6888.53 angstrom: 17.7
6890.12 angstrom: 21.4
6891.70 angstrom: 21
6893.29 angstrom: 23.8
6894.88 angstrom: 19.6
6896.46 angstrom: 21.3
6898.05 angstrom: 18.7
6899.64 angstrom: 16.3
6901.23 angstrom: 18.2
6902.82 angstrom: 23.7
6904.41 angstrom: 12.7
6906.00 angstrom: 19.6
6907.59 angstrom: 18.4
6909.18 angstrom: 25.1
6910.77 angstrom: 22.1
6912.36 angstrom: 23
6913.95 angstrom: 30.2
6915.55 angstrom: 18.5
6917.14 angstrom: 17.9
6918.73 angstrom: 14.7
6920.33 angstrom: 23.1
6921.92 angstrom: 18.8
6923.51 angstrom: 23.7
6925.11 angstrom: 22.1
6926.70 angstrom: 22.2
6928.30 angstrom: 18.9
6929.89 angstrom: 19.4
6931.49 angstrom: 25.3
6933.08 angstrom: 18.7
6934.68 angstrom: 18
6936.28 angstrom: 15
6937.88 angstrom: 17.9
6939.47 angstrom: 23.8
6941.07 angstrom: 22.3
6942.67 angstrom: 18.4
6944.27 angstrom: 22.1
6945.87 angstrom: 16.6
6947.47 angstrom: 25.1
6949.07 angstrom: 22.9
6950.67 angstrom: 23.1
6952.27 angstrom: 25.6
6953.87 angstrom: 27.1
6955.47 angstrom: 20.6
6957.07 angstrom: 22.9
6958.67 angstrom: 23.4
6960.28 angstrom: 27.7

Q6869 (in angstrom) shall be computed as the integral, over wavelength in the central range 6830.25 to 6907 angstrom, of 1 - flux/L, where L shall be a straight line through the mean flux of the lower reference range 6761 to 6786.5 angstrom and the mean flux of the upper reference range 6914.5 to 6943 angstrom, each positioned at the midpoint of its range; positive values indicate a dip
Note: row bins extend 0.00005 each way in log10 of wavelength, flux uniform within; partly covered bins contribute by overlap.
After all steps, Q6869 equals 6.5 angstrom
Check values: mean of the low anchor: 25.7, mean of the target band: 20.4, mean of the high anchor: 20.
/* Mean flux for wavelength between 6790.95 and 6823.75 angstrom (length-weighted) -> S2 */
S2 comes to 22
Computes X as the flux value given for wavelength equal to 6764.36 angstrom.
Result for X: 27.6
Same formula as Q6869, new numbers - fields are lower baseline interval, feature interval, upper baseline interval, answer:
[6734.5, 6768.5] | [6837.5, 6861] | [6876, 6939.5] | 3.8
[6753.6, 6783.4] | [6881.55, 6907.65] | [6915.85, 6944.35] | 3.1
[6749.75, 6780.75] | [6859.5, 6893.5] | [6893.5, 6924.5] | 4.2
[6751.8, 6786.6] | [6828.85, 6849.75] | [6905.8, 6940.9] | 4.4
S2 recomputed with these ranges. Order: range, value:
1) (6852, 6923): 20.3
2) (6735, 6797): 29.6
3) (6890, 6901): 20.1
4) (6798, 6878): 20.9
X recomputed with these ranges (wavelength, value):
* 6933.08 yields 18.7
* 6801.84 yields 21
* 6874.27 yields 20.1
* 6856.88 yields 23.1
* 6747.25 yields 29.6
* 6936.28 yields 15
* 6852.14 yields 19.9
